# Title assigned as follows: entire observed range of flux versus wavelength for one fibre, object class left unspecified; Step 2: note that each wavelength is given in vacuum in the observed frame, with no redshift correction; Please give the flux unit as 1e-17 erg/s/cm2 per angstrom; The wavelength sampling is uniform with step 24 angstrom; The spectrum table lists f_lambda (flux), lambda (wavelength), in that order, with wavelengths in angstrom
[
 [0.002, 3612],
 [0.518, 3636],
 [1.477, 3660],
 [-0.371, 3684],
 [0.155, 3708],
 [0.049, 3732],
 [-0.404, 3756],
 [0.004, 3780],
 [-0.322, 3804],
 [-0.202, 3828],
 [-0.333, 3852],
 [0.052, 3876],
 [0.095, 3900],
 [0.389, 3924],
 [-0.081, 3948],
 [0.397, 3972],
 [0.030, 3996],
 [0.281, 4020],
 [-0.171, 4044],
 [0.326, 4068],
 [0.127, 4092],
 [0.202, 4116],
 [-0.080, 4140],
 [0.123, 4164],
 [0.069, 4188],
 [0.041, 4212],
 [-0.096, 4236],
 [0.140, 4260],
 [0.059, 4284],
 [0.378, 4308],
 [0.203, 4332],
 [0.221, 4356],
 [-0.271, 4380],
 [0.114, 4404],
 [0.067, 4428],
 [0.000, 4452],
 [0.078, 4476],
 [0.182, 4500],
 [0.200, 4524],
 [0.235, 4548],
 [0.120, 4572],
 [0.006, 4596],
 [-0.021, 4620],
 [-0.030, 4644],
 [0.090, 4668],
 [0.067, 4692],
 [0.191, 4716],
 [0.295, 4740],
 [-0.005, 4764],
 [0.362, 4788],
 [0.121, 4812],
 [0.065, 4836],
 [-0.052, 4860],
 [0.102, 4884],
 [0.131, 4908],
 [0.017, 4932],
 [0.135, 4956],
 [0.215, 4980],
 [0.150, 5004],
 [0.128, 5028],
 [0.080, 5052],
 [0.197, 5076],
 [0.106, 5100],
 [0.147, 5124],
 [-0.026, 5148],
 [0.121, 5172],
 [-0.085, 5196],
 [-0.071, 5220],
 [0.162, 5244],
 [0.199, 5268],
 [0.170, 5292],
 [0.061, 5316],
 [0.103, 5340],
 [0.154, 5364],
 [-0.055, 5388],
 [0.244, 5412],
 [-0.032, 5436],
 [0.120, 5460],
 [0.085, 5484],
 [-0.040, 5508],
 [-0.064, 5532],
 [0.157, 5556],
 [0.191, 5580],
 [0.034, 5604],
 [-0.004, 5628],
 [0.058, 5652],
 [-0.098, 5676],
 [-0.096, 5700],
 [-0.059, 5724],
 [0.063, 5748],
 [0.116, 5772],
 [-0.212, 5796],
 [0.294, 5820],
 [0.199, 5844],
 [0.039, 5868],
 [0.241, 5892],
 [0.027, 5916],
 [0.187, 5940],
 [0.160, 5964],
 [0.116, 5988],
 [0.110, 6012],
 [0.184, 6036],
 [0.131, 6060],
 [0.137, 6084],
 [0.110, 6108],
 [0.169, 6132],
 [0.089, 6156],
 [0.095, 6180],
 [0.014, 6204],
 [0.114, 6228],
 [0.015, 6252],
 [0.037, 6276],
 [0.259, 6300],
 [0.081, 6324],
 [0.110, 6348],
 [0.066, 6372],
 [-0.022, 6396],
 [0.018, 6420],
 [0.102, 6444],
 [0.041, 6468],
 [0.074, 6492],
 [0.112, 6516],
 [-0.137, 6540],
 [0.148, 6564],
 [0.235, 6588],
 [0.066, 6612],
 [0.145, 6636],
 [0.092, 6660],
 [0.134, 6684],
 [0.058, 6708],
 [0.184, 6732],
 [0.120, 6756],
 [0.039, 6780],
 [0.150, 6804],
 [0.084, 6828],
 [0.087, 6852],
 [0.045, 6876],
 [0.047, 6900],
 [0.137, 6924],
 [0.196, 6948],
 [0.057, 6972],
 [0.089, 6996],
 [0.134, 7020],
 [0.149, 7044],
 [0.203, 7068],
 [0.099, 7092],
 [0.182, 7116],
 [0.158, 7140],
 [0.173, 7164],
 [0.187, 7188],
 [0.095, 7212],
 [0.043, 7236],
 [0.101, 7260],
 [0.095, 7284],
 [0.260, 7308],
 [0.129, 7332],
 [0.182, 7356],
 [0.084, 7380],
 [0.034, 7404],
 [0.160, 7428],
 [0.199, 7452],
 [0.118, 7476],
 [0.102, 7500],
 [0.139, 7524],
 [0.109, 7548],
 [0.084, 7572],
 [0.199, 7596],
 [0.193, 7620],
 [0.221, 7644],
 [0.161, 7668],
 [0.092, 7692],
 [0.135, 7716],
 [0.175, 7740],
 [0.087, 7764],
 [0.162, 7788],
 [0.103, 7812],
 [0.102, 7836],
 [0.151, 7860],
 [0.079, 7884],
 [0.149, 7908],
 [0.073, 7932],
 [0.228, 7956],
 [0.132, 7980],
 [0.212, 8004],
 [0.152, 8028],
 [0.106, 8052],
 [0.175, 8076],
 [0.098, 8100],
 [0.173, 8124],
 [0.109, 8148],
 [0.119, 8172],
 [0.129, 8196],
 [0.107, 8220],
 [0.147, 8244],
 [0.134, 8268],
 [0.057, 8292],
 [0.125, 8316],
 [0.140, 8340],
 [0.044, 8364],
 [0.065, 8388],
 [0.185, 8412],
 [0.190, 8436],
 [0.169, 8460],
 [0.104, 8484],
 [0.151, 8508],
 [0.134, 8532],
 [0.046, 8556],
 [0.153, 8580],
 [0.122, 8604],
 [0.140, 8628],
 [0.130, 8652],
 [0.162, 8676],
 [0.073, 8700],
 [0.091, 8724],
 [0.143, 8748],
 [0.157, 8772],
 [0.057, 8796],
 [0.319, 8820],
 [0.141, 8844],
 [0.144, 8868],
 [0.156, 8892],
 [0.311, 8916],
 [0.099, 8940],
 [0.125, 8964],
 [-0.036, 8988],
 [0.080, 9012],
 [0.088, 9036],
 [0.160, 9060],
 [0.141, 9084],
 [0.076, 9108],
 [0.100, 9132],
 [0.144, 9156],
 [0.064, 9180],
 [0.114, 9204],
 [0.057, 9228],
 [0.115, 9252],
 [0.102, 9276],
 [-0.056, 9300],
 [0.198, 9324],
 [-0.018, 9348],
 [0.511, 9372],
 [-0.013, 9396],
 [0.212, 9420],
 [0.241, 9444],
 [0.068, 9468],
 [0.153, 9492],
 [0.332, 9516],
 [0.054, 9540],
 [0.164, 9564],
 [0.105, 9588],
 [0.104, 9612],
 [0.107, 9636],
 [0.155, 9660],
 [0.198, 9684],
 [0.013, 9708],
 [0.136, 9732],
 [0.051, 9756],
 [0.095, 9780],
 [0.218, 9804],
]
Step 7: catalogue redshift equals 0.763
